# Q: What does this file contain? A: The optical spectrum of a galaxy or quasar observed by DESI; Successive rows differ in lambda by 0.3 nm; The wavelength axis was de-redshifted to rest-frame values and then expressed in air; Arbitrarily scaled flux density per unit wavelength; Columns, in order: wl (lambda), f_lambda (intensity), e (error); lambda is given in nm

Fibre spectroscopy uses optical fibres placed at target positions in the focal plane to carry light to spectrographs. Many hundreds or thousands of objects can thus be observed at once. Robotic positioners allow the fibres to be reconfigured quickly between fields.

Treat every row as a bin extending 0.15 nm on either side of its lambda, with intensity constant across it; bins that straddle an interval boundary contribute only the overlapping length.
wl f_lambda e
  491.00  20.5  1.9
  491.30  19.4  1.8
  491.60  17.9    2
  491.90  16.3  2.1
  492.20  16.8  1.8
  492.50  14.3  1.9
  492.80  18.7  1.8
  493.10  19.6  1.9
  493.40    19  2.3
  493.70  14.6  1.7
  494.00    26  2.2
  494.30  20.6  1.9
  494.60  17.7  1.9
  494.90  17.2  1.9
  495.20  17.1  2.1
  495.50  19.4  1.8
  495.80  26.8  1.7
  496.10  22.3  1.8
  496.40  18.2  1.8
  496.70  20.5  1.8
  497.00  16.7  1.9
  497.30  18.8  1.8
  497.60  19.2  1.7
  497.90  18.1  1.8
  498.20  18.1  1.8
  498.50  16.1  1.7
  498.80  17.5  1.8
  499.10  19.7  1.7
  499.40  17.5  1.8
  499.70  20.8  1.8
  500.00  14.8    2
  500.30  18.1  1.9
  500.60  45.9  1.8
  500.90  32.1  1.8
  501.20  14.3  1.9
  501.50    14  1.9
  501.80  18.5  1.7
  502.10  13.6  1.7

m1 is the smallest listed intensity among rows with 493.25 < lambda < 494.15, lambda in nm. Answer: 14.6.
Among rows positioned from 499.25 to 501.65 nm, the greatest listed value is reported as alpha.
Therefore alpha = 45.9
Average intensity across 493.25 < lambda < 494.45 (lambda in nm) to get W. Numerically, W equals 20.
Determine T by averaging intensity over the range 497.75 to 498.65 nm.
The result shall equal 17.4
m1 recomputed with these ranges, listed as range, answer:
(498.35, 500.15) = 14.8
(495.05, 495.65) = 17.1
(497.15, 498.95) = 16.1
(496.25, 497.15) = 16.7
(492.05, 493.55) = 14.3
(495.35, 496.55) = 18.2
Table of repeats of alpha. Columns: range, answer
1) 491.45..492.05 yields 17.9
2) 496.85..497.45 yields 18.8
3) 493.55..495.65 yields 26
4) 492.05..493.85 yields 19.6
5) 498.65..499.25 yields 19.7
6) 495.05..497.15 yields 26.8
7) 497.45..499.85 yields 20.8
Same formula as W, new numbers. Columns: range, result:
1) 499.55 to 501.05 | 26.3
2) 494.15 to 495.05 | 18.5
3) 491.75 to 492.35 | 16.5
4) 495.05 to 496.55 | 20.8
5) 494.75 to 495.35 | 17.1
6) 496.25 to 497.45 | 18.5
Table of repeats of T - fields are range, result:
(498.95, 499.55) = 18.6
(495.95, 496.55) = 20.2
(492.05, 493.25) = 17.4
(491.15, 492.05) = 17.9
